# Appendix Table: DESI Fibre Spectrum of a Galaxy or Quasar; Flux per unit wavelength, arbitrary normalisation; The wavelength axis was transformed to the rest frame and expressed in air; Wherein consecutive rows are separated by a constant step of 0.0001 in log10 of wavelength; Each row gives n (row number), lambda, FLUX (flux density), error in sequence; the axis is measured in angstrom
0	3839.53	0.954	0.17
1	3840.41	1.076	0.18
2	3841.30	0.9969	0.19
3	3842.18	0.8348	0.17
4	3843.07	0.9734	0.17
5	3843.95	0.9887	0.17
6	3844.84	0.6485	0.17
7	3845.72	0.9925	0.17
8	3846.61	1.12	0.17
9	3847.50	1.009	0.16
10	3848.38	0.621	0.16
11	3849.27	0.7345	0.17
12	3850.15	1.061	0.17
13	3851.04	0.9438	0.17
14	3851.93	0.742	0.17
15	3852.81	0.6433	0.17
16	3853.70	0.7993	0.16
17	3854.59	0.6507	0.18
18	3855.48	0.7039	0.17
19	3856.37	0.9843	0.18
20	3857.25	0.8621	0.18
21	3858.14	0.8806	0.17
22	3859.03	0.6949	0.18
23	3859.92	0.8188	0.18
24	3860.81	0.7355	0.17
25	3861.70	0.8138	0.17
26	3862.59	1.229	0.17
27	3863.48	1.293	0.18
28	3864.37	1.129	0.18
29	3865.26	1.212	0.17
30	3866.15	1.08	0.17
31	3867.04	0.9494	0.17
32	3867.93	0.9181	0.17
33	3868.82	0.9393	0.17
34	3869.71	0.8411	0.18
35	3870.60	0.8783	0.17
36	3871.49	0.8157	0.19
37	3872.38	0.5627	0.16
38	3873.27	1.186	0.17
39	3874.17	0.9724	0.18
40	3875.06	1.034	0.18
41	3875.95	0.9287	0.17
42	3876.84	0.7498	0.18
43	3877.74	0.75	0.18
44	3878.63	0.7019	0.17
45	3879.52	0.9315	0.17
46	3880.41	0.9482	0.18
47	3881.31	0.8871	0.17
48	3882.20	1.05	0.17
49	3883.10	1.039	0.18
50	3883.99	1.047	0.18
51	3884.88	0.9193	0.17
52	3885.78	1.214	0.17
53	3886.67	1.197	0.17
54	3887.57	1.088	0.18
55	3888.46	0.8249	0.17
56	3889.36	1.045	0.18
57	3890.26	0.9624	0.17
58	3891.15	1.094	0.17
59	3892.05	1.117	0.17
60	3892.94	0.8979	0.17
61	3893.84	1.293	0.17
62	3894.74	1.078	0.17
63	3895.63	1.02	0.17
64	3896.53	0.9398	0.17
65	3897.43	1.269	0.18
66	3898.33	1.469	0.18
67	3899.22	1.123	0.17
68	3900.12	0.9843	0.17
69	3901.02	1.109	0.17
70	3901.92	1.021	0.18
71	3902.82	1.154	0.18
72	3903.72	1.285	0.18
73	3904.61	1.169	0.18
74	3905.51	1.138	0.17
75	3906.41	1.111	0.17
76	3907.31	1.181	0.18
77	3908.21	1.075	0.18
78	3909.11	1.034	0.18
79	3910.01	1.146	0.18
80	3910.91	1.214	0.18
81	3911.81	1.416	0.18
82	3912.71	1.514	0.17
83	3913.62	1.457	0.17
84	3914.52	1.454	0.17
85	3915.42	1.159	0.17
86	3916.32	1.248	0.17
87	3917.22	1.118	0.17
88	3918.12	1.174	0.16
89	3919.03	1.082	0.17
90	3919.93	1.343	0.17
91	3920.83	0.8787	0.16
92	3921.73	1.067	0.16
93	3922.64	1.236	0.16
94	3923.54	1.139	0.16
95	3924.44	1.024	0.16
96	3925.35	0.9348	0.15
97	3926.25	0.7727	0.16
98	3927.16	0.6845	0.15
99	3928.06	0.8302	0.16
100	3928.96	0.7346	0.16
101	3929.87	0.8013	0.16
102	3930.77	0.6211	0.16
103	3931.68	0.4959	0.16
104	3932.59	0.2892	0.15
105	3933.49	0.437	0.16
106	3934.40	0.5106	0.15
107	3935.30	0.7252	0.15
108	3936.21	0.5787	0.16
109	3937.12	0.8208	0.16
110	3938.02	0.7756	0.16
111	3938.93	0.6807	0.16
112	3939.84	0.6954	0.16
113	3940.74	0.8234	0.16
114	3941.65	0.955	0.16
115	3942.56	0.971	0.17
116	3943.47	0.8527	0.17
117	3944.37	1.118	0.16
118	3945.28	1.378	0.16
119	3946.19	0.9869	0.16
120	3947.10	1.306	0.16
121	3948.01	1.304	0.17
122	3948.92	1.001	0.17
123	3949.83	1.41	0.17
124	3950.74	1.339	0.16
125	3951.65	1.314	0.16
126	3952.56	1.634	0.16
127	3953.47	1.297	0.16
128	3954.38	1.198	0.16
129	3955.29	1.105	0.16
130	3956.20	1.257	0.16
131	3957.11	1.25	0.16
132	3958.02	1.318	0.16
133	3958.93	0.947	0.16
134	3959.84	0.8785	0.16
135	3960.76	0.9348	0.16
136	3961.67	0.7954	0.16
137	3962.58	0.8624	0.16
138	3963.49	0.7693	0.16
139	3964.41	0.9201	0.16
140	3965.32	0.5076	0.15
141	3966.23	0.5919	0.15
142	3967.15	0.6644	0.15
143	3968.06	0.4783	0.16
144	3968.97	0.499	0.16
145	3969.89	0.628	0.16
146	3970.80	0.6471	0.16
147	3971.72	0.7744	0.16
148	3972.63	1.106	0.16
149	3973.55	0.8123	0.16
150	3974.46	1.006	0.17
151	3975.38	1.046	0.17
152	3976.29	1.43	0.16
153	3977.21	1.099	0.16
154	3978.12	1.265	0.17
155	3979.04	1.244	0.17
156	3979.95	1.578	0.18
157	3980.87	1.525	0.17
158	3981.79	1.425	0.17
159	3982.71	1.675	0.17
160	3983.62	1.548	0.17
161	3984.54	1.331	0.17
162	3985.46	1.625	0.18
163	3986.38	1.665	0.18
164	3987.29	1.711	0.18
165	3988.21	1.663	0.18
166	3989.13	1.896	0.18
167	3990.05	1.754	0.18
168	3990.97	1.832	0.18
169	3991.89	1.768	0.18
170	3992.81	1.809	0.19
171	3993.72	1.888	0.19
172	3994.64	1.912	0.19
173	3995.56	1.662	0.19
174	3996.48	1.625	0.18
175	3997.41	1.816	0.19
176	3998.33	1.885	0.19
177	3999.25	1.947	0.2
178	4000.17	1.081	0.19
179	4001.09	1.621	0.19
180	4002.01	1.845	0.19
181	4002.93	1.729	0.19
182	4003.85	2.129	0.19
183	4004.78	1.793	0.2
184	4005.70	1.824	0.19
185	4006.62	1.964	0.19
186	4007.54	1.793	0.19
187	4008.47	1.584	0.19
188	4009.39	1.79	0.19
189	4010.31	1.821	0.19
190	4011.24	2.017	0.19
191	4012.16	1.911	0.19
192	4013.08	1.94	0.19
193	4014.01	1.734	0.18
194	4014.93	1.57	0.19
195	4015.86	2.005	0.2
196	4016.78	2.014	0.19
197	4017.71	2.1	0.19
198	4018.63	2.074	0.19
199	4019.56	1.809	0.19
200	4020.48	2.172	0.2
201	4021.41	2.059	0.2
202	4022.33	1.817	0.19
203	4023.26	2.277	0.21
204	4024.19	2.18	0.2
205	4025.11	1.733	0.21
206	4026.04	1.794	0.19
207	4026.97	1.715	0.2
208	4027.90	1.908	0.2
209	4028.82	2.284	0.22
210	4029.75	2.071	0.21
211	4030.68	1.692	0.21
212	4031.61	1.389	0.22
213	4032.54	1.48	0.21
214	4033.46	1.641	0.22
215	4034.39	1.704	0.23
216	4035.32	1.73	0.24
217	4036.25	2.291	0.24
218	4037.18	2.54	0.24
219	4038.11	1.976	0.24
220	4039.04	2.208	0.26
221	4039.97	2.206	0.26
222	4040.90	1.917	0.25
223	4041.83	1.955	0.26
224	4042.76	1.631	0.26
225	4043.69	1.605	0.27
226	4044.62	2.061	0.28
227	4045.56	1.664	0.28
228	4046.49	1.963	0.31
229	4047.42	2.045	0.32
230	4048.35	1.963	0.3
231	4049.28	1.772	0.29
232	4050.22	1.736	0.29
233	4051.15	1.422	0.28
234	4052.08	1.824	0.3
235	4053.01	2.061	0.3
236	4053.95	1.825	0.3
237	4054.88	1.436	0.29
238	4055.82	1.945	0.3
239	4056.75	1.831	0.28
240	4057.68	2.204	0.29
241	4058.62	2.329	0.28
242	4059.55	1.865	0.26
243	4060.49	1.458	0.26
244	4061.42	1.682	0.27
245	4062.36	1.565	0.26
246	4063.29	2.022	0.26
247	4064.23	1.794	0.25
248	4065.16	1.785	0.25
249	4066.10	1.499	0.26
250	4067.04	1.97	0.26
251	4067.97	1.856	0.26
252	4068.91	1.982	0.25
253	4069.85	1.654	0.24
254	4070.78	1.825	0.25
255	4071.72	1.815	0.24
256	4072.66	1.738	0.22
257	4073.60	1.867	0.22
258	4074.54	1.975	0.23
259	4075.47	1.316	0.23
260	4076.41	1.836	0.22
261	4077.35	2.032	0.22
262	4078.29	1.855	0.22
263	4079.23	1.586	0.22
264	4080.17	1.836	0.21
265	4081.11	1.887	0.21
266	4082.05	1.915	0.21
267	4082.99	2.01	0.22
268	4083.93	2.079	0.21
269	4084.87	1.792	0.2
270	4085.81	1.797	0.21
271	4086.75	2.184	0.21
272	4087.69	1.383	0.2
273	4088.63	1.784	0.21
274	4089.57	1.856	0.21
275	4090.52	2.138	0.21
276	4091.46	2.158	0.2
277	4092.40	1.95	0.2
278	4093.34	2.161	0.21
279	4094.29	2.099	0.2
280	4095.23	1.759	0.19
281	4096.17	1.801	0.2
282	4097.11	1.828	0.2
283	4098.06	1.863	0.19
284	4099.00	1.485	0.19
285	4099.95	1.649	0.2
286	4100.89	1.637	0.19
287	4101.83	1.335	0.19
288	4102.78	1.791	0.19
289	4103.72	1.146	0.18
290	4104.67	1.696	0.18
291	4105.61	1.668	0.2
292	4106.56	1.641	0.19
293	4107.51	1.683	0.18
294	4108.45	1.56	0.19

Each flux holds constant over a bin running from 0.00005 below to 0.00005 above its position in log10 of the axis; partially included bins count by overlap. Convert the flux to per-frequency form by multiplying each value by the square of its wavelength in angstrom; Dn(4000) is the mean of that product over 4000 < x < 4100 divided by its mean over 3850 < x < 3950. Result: 2.04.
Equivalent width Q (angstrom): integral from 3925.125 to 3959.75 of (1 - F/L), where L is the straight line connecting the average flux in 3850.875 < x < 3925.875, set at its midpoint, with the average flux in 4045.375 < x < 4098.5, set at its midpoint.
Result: 9.0 angstrom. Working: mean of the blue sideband 1.03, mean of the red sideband 1.85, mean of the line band 0.952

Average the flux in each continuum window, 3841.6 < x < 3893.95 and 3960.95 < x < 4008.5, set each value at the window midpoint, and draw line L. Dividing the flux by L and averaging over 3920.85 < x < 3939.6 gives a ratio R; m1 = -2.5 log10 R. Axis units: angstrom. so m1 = 0.47 mag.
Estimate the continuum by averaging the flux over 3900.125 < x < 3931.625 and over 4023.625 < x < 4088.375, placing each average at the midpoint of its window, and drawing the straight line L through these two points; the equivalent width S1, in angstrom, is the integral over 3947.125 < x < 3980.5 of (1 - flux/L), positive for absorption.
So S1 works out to 7.8 angstrom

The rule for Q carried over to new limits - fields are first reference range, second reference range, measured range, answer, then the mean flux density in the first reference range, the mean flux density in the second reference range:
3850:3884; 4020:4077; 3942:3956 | 1.3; 0.905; 1.86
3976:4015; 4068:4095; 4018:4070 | -2.4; 1.69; 1.87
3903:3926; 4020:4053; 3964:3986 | 6.9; 1.18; 1.9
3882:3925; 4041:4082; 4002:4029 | -4.9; 1.14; 1.82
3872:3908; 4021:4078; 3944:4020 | 5.3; 1.04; 1.86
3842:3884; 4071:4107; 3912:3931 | 1.0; 0.902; 1.8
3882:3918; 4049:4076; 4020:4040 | -3.3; 1.14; 1.8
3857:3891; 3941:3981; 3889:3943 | -0.7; 0.953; 1.04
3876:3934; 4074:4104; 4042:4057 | -1.4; 1.03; 1.81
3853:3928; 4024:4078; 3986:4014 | -3.5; 1.03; 1.85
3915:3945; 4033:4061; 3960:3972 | 4.9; 0.868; 1.89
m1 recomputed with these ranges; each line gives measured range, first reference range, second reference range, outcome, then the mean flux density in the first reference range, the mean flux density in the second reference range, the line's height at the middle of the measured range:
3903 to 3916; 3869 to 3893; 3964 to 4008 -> -0.15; 0.952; 1.42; 1.08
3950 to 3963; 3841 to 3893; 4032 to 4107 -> 0.14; 0.927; 1.83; 1.33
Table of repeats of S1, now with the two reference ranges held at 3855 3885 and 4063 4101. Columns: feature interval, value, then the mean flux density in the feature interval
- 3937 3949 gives 2.55 angstrom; 0.98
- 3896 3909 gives -0.92 angstrom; 1.14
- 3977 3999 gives -3.13 angstrom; 1.64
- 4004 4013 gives -1.91 angstrom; 1.85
